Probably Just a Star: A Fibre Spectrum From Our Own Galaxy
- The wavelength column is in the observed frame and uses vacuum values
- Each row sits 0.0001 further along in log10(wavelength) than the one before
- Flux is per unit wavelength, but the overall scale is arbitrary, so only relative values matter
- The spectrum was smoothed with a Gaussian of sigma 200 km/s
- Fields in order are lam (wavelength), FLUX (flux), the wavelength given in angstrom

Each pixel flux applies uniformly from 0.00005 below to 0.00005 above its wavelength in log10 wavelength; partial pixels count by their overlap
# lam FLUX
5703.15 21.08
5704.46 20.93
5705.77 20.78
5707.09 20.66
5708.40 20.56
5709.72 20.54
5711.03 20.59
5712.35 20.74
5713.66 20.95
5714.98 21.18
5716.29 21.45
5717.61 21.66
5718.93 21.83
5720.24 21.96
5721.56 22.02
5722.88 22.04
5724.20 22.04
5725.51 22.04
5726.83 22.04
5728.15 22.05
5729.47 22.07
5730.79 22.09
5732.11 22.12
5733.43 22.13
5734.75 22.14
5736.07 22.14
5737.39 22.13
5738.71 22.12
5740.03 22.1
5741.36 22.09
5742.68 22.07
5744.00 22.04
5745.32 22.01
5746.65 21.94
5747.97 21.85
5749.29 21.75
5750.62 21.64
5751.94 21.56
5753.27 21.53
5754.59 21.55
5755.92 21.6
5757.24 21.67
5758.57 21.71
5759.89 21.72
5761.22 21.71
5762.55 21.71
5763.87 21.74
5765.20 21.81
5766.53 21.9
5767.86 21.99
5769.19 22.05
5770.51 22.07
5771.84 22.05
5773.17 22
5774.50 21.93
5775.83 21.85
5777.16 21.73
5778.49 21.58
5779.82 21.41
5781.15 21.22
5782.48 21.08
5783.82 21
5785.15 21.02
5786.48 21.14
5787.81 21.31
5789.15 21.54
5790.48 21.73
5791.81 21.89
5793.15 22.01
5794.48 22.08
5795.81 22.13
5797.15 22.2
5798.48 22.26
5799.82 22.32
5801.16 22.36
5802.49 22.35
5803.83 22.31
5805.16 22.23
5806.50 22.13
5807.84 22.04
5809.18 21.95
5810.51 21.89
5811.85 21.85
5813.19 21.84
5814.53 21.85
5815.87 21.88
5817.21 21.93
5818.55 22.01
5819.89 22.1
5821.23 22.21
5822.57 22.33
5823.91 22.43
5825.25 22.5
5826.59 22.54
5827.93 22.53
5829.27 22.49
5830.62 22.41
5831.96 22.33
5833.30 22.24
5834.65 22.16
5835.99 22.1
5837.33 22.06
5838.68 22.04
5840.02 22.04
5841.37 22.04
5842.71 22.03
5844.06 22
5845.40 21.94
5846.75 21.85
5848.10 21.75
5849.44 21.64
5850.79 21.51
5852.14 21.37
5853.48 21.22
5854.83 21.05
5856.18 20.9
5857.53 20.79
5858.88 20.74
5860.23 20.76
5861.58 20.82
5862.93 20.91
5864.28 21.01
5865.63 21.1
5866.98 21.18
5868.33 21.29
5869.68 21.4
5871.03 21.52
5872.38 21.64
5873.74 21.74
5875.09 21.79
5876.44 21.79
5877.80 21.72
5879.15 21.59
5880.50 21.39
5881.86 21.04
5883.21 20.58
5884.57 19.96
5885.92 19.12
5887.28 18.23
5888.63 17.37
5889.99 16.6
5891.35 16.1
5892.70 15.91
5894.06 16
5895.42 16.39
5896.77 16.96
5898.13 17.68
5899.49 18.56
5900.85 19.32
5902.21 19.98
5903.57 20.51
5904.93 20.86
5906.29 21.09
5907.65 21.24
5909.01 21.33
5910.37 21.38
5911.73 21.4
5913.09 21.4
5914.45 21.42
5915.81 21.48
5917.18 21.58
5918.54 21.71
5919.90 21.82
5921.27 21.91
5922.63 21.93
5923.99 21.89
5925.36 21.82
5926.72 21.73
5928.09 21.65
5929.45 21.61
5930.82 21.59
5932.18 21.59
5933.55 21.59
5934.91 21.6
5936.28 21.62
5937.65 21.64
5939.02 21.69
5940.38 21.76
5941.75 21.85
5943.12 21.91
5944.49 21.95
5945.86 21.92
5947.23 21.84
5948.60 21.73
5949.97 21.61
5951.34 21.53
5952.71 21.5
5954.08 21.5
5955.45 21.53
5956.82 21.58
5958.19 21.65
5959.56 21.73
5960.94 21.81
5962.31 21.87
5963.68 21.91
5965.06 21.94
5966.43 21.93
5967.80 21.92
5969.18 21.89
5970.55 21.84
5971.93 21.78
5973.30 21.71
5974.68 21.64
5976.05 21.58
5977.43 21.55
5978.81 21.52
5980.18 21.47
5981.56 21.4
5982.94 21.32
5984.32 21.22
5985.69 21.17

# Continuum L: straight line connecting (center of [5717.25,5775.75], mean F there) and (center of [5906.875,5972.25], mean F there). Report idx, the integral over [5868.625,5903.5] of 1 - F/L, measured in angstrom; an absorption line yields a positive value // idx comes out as 3.8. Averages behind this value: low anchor 21.9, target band 19.4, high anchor 21.7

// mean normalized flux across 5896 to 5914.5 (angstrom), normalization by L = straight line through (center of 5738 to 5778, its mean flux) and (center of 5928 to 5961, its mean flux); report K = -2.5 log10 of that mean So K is 0.080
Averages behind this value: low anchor 21.8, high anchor 21.7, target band 20.2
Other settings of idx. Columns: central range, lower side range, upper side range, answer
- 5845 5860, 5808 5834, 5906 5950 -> 0.48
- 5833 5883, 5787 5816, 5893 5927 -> -0.80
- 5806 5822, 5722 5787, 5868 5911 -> -0.82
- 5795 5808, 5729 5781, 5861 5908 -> -0.68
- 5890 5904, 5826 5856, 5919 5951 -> 2.69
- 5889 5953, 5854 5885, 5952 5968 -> 2.48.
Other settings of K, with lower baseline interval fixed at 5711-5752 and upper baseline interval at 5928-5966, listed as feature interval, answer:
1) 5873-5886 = 0.030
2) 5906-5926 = 0.008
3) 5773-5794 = 0.015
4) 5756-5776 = -0.001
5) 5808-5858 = -0.008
